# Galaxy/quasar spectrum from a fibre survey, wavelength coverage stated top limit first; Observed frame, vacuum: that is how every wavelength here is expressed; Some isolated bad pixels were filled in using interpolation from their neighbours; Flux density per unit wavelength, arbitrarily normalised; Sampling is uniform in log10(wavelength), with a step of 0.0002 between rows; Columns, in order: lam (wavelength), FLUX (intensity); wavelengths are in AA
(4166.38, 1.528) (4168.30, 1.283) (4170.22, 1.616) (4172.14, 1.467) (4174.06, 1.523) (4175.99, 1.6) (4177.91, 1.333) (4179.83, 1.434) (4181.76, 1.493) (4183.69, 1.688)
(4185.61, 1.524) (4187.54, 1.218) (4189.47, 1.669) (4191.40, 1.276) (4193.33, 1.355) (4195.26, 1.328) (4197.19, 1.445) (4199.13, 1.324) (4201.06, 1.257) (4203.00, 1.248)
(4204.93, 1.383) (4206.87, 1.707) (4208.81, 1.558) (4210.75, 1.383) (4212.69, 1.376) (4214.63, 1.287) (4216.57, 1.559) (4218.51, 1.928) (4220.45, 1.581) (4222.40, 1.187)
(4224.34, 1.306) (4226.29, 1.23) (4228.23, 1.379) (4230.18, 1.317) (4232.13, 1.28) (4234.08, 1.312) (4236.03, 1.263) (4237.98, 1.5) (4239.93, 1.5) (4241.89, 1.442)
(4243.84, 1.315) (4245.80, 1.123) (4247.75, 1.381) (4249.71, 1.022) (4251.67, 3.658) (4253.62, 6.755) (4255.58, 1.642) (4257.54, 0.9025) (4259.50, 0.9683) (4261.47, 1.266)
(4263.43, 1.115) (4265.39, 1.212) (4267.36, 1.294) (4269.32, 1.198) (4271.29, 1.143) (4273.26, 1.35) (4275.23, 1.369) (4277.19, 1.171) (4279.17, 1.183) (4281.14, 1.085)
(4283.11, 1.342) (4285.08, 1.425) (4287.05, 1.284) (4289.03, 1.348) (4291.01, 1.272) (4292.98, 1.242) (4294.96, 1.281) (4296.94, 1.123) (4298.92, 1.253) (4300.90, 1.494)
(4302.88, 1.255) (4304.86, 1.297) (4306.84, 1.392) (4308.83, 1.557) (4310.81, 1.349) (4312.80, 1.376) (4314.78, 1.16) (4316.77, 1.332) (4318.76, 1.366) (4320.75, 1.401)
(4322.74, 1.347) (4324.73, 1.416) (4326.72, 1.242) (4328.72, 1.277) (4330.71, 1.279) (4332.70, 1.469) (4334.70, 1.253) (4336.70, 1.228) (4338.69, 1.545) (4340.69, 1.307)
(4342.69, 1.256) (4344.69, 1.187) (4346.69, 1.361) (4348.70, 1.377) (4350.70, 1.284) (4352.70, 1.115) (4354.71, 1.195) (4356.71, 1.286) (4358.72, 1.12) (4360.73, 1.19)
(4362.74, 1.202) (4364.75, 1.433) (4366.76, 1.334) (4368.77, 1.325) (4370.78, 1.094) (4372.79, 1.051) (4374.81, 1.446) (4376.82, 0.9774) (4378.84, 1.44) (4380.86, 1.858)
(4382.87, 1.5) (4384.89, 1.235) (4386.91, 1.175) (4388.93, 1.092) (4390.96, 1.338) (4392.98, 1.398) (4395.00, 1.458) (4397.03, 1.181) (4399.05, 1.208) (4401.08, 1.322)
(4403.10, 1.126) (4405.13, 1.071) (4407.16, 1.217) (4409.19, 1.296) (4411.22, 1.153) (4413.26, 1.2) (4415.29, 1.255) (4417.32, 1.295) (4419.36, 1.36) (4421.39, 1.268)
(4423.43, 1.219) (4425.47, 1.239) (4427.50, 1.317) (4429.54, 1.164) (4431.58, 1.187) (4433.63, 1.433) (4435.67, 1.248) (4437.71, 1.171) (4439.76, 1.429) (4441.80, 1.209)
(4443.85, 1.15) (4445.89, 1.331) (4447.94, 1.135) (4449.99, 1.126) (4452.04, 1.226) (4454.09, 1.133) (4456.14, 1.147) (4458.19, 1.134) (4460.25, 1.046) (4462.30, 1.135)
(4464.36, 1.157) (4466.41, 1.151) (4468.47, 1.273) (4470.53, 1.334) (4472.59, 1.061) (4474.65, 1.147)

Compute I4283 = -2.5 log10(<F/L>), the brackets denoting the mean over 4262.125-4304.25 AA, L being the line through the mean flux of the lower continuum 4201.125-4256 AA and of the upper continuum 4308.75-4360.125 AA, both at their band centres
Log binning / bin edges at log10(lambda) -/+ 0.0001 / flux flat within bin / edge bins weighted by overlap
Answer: 0.17 mag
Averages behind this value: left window 1.66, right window 1.31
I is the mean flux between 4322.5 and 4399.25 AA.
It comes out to 1.29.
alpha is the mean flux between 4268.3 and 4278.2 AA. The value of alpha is 1.25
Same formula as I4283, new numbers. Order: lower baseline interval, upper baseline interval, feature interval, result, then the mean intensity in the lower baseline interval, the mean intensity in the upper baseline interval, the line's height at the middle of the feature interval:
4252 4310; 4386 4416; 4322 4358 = 0.05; 1.48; 1.23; 1.36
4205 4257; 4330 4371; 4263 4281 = 0.25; 1.68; 1.28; 1.54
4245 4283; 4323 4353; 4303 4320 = 0.06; 1.62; 1.31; 1.42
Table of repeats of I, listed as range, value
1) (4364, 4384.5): 1.34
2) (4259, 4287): 1.23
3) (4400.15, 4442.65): 1.25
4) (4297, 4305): 1.3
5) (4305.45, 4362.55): 1.31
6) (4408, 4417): 1.23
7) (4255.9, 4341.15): 1.29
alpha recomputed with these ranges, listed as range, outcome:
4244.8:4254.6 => 2.79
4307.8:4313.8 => 1.43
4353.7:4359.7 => 1.2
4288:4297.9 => 1.25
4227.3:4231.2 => 1.35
